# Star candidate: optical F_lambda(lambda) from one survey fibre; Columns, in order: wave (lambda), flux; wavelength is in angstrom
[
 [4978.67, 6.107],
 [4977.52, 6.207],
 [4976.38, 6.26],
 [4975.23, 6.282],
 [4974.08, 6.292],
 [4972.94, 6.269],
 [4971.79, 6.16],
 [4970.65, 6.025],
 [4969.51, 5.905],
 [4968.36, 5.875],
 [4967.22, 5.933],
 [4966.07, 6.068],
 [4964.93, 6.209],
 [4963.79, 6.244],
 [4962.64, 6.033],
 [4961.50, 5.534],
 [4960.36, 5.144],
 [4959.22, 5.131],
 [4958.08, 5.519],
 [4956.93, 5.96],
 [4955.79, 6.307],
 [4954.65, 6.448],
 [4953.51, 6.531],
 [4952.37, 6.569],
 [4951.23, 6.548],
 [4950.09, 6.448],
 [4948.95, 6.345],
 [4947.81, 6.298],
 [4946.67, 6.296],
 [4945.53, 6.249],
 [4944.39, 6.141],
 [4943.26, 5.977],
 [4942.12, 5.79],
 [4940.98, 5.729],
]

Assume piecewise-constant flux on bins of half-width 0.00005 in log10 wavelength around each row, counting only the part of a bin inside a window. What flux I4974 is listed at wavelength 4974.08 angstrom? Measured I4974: 6.292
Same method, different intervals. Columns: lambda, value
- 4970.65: 6.025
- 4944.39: 6.141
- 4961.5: 5.534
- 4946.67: 6.296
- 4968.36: 5.875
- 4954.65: 6.448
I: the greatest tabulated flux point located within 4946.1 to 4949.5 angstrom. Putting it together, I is 6.345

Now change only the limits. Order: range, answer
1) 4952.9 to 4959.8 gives 6.531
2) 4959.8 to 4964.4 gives 6.244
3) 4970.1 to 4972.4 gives 6.16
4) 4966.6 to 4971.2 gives 6.025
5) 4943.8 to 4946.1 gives 6.249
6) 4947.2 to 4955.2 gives 6.569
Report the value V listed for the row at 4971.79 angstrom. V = 6.16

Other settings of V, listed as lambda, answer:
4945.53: 6.249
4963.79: 6.244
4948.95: 6.345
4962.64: 6.033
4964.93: 6.209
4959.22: 5.131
